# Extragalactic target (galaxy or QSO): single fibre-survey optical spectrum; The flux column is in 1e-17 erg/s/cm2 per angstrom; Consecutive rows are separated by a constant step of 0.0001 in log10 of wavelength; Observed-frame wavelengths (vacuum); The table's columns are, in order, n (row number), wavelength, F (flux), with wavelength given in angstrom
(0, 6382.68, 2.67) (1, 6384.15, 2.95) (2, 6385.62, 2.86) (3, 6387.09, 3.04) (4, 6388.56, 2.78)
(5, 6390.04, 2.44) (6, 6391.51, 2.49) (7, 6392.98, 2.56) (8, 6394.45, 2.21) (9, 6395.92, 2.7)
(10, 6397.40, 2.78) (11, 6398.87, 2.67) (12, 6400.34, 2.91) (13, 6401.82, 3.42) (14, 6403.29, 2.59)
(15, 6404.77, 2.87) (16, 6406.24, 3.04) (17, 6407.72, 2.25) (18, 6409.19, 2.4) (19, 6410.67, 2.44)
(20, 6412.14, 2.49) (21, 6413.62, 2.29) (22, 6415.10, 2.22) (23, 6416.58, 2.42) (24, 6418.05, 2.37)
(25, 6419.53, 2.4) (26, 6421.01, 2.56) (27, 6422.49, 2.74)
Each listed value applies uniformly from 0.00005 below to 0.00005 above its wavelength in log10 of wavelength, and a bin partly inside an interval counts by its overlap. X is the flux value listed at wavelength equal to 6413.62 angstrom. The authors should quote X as 2.29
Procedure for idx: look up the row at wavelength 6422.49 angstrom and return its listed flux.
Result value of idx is 2.74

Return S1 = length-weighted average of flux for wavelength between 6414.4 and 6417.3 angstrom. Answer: 2.32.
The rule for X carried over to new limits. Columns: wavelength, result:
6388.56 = 2.78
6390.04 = 2.44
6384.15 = 2.95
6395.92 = 2.7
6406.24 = 3.04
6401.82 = 3.42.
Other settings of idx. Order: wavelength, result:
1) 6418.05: 2.37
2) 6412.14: 2.49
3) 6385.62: 2.86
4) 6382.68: 2.67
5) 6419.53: 2.4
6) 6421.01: 2.56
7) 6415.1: 2.22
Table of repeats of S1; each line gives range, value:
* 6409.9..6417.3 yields 2.37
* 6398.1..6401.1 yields 2.79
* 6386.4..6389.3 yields 2.9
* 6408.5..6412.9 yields 2.44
